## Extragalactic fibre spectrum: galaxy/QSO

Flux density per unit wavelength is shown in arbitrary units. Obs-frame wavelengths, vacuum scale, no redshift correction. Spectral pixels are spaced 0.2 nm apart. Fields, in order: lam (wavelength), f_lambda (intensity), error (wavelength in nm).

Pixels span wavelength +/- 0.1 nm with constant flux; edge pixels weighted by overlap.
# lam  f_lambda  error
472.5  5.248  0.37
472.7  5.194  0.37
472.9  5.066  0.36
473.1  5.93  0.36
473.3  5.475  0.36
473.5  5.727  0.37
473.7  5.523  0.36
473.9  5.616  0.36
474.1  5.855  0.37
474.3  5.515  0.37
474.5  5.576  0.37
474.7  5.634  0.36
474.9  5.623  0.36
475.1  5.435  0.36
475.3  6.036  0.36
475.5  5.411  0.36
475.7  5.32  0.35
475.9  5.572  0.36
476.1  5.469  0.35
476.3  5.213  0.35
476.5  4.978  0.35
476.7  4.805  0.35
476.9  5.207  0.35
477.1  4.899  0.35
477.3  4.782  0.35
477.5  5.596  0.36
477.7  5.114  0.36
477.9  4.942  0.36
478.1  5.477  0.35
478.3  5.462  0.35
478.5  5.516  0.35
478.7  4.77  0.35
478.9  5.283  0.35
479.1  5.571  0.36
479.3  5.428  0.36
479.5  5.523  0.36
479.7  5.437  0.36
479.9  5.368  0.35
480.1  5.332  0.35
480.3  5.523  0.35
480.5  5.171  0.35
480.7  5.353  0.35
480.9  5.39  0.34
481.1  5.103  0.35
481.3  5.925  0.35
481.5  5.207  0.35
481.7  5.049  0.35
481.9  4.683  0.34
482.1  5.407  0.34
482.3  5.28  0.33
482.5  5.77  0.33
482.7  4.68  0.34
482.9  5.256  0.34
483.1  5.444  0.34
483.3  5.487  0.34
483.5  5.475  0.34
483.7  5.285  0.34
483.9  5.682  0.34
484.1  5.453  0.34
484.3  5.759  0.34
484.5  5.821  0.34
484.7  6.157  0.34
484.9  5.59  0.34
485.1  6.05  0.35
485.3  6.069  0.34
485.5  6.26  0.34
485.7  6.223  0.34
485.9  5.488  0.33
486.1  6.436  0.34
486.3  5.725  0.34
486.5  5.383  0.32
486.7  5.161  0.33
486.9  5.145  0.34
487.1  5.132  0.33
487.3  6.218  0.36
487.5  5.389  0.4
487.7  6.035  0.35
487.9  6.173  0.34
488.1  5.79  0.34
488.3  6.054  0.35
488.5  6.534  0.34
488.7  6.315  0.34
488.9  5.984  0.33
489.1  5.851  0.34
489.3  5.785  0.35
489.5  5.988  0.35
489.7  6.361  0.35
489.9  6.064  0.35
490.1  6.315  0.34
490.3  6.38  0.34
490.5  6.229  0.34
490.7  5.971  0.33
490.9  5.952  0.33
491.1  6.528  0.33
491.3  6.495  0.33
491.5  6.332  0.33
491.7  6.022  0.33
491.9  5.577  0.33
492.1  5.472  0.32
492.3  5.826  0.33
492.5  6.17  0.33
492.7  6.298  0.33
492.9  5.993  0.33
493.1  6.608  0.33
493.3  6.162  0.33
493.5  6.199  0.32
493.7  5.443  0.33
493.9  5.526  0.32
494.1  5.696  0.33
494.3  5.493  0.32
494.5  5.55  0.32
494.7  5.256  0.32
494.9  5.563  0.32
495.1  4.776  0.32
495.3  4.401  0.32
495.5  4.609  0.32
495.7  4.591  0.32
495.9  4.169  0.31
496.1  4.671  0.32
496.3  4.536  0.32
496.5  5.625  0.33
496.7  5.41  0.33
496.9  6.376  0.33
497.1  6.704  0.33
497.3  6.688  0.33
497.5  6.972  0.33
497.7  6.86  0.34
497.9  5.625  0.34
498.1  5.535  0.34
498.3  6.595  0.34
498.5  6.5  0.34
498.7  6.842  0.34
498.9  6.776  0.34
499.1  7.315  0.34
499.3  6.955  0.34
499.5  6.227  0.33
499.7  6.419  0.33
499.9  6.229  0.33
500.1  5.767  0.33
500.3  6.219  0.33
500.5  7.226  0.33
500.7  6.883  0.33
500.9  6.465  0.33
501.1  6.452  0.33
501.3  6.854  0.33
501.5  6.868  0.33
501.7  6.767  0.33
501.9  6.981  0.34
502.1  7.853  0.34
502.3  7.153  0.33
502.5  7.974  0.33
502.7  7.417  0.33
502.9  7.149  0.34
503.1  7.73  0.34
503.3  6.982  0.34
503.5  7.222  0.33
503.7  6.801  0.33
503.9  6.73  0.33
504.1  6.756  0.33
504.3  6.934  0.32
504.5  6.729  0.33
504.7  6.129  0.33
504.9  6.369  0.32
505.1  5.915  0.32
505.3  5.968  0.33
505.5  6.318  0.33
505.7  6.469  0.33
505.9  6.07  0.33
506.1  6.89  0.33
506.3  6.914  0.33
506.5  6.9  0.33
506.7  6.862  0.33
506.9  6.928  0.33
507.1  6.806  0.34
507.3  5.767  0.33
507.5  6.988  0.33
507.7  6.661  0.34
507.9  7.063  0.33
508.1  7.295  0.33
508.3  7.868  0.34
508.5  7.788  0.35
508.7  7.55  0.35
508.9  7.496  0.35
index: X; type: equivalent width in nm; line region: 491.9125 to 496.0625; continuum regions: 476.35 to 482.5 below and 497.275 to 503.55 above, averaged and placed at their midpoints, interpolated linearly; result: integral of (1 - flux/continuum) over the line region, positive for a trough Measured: 0.55 nm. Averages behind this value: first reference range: 5.26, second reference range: 6.79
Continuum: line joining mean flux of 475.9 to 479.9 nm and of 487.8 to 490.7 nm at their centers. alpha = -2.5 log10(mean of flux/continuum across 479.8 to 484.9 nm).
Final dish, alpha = 0.04 mag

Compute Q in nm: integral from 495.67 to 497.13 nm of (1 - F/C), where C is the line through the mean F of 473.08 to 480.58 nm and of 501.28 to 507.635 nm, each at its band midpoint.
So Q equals 0.27 nm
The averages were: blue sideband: 5.39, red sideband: 6.82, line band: 5.22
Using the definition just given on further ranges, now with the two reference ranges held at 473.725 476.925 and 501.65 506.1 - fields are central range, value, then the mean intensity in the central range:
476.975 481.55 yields 0.27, 5.31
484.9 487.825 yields 0.11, 5.76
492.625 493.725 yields 0.03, 6.16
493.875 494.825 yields 0.13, 5.5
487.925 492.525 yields 0.07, 6.09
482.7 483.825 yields 0.10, 5.33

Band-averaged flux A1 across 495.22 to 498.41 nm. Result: 5.6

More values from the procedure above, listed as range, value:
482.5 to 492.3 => 5.85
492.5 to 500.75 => 5.93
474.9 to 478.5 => 5.29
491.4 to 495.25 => 5.77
